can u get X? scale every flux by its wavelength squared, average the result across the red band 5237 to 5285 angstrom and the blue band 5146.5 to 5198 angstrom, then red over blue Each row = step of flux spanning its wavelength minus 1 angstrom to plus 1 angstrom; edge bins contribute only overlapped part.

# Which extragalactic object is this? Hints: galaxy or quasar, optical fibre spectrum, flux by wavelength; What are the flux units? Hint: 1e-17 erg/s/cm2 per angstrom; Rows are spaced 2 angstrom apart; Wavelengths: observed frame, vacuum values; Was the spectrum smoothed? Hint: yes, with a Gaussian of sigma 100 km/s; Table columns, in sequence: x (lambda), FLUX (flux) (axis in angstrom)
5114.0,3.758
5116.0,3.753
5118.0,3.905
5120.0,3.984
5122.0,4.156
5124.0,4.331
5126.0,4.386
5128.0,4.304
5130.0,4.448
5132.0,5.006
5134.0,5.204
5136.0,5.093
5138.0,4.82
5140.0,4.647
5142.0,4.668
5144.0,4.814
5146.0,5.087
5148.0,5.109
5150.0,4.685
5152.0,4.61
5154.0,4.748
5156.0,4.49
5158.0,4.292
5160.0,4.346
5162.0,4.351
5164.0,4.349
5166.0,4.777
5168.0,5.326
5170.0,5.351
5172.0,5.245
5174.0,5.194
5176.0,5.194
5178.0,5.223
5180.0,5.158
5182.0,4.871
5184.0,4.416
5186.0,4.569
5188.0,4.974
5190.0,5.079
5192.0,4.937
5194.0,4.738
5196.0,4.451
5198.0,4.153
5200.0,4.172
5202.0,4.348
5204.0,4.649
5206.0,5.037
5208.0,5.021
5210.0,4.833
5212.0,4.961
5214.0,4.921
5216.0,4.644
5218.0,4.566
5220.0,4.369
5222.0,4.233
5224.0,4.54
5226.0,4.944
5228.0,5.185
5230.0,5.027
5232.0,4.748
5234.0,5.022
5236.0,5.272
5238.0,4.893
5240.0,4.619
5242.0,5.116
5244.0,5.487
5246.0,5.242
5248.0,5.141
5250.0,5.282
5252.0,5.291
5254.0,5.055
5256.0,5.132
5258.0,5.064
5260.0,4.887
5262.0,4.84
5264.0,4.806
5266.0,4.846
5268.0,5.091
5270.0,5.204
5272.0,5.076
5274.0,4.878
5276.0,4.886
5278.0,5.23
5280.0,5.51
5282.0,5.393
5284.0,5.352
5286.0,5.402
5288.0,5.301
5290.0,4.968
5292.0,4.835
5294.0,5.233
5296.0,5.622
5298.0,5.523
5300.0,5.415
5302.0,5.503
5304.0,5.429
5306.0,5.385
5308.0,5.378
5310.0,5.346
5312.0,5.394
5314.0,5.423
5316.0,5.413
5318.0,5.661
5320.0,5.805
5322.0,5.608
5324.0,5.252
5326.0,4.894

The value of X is 1.1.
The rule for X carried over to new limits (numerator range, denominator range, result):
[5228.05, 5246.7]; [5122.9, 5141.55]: 1.12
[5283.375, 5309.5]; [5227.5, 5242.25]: 1.10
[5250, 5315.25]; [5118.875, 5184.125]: 1.15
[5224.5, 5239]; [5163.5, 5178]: 1.00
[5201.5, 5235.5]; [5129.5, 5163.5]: 1.04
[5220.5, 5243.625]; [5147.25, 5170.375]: 1.07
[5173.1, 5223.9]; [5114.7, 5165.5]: 1.07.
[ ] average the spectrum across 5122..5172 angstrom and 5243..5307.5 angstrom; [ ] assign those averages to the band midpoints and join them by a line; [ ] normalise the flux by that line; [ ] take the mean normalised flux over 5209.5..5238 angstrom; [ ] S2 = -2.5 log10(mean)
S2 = 0.04 mag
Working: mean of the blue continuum 4.72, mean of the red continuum 5.2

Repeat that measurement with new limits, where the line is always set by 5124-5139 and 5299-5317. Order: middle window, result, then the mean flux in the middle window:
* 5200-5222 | 0.08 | 4.69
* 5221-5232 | 0.07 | 4.78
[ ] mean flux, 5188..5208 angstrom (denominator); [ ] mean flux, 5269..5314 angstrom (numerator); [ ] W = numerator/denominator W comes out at 1.14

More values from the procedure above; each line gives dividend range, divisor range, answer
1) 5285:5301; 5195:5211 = 1.15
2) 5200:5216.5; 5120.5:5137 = 1.04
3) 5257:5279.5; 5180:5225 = 1.07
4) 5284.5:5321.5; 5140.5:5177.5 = 1.12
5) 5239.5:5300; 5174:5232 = 1.08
